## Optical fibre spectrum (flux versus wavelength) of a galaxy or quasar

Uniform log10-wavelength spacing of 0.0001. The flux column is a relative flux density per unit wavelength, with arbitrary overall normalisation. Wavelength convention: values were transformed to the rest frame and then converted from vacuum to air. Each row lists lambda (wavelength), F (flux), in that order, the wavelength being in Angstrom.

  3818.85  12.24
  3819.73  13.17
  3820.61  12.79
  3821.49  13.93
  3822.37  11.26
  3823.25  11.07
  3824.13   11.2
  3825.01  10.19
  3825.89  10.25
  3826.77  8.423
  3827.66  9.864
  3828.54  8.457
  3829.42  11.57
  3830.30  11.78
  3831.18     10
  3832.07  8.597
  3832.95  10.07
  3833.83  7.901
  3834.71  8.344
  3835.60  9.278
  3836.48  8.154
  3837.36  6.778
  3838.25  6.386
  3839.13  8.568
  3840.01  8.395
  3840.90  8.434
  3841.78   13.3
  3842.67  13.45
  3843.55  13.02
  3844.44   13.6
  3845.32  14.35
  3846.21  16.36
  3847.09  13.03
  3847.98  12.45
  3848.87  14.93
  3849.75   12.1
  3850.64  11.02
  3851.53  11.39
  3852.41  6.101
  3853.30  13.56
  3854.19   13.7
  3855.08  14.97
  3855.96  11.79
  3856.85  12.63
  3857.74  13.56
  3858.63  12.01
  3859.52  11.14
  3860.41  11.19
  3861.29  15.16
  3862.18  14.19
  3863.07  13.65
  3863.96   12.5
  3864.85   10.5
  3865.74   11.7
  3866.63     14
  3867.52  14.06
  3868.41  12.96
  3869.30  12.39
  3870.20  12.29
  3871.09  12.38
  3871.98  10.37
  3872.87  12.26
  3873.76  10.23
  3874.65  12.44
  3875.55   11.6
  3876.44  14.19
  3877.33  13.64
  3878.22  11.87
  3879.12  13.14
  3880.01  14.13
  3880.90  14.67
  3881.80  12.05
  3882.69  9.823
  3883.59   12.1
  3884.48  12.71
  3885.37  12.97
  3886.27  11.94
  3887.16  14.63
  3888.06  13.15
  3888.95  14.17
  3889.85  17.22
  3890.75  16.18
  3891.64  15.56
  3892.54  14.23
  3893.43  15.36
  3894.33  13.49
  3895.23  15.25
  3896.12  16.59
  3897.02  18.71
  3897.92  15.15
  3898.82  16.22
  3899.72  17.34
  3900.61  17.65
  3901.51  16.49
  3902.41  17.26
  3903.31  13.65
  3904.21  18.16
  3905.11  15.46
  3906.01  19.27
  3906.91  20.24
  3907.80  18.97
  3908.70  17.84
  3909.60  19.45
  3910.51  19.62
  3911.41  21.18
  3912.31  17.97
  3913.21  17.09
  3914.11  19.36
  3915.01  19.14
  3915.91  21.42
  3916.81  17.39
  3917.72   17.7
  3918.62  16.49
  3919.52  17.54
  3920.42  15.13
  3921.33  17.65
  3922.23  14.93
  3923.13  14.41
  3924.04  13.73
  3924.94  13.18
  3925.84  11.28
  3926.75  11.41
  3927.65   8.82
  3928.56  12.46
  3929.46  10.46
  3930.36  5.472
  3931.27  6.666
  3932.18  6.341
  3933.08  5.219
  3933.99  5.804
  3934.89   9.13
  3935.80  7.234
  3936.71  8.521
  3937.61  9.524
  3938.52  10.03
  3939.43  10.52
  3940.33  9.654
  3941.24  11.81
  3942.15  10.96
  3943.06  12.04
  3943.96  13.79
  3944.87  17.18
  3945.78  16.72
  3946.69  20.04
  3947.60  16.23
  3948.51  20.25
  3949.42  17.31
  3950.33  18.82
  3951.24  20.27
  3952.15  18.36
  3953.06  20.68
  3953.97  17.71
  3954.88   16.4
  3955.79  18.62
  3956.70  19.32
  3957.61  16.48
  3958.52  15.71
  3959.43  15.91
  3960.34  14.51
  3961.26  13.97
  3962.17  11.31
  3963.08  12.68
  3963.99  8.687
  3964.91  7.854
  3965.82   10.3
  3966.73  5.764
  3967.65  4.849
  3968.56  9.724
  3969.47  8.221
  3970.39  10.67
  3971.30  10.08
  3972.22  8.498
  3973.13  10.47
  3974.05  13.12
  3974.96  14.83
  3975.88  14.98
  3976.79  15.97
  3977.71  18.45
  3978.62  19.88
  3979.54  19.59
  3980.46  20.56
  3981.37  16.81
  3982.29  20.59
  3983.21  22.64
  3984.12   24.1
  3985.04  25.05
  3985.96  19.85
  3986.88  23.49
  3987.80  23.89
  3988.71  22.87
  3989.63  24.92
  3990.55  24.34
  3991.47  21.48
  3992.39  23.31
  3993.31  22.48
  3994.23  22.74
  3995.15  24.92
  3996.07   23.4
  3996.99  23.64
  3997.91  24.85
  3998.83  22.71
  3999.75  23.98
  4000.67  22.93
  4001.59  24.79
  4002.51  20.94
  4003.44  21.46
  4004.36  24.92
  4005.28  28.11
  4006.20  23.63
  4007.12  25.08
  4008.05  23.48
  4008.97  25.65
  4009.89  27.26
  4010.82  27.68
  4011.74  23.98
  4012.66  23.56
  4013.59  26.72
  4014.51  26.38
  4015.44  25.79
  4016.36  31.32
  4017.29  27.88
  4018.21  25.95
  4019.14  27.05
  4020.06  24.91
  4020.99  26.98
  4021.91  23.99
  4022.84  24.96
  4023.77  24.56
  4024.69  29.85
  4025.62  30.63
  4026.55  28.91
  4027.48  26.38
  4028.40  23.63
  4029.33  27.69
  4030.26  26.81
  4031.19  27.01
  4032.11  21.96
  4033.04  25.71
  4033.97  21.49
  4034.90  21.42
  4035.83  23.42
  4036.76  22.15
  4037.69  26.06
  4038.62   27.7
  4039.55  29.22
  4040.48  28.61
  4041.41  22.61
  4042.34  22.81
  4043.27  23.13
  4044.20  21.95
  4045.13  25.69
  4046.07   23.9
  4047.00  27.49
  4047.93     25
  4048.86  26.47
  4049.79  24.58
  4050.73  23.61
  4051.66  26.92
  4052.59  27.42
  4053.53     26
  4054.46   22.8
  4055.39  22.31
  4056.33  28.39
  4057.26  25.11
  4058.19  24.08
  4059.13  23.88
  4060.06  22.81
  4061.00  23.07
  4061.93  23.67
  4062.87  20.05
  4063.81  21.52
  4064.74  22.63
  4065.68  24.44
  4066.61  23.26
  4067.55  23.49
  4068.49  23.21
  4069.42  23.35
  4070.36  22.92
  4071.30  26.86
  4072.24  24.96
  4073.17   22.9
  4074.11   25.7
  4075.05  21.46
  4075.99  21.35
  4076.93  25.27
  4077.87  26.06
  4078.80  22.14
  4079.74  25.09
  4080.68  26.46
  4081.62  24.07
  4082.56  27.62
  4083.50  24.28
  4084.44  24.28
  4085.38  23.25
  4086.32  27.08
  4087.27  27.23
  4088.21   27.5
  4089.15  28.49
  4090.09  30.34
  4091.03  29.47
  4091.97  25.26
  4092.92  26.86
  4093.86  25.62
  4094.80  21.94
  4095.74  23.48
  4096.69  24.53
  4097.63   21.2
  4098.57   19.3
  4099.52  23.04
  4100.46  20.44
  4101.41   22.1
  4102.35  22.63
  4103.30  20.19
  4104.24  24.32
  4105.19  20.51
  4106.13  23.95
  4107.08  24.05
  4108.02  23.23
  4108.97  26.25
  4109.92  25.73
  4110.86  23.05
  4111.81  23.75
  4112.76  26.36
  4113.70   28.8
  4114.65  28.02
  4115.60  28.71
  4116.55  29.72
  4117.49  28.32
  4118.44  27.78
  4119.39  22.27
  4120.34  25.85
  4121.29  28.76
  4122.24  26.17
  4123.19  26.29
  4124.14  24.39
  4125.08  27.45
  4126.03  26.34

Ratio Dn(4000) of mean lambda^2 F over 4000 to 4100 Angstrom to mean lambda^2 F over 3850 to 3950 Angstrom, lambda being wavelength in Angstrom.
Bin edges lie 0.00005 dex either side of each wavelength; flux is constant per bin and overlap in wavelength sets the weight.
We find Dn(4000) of 1.9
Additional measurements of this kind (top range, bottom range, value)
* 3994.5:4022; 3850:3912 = 1.89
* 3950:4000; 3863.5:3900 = 1.36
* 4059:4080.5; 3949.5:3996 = 1.45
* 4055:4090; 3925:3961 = 1.96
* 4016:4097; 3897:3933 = 1.73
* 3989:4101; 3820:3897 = 2.23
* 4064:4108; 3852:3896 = 2.07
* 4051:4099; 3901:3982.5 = 1.83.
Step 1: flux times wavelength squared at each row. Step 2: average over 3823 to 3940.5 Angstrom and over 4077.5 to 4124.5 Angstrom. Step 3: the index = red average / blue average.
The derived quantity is 2.16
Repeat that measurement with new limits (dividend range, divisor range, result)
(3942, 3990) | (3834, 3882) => 1.41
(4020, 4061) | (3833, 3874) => 2.36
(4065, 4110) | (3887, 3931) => 1.67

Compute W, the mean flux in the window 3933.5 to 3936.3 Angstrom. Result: 7.37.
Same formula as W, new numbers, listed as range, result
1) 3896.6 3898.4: 16.8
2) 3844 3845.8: 14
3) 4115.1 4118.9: 28.6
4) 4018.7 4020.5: 26.1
